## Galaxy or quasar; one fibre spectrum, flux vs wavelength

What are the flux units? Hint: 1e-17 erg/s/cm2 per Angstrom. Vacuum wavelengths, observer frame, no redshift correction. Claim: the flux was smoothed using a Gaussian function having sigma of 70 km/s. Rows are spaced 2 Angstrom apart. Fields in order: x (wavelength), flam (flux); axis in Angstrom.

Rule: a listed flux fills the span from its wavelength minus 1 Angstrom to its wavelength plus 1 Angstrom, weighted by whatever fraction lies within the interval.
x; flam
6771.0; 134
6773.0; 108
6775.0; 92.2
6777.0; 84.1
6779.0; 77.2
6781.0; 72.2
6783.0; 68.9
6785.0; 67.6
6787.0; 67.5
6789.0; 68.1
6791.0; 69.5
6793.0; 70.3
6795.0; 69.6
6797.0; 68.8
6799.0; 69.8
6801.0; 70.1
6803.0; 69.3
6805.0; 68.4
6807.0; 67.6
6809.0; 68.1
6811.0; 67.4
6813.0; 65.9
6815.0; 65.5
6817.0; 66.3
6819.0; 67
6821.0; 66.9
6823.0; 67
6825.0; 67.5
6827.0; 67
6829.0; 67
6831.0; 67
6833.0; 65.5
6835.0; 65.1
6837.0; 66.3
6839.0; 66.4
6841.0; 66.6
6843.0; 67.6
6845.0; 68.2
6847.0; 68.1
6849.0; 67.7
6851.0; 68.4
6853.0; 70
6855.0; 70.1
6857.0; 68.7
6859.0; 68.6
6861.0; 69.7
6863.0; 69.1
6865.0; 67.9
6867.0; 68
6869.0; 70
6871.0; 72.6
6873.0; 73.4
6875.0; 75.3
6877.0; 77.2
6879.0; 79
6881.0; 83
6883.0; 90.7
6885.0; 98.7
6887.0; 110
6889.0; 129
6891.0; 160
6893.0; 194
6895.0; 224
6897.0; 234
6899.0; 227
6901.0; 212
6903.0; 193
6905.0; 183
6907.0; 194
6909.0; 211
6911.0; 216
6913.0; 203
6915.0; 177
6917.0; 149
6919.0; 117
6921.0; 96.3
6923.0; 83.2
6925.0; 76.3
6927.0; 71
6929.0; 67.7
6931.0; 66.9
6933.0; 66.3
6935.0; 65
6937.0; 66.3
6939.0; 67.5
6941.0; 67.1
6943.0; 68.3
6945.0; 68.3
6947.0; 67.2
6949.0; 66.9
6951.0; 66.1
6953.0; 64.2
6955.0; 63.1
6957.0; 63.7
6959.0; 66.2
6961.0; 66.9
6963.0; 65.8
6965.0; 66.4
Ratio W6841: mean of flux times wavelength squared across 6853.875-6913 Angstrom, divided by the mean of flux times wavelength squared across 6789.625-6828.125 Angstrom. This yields 1.93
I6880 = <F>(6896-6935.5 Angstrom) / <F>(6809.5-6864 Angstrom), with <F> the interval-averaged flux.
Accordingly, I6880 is 2.17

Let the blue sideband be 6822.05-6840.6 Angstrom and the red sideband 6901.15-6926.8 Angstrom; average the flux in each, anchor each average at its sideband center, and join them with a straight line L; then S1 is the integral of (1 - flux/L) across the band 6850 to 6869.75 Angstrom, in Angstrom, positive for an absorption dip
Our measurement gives 5.8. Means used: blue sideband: 66.5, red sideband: 157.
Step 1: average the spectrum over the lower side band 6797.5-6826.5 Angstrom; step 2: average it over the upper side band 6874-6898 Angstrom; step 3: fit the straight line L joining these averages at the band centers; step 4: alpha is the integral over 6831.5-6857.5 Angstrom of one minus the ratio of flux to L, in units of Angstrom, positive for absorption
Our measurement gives 7.42 Angstrom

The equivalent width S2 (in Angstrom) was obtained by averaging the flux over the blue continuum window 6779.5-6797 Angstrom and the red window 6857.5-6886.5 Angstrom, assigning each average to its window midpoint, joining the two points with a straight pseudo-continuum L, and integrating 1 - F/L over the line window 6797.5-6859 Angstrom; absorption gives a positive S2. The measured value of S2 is 4.4 Angstrom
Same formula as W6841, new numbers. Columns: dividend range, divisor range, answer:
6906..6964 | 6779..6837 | 1.46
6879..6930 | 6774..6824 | 2.21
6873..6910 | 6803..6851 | 2.31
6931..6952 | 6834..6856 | 1.02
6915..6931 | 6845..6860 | 1.45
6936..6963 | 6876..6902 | 0.46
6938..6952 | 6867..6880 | 0.93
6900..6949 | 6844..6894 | 1.40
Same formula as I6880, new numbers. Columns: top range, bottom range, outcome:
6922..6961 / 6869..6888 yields 0.81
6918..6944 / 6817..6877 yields 1.10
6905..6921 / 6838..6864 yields 2.57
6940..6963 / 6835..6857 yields 0.98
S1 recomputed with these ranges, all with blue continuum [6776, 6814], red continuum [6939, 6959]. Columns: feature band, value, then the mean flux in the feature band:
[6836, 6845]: 0.3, 66.9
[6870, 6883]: -1.9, 77.8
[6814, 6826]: 0.5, 66.7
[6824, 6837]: 0.5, 66.5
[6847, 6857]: 0.0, 68.9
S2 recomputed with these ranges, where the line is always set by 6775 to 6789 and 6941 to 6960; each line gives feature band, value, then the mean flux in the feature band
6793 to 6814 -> 1.3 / 68.6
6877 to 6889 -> -4.3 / 94.1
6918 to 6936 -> -3.1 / 78.9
